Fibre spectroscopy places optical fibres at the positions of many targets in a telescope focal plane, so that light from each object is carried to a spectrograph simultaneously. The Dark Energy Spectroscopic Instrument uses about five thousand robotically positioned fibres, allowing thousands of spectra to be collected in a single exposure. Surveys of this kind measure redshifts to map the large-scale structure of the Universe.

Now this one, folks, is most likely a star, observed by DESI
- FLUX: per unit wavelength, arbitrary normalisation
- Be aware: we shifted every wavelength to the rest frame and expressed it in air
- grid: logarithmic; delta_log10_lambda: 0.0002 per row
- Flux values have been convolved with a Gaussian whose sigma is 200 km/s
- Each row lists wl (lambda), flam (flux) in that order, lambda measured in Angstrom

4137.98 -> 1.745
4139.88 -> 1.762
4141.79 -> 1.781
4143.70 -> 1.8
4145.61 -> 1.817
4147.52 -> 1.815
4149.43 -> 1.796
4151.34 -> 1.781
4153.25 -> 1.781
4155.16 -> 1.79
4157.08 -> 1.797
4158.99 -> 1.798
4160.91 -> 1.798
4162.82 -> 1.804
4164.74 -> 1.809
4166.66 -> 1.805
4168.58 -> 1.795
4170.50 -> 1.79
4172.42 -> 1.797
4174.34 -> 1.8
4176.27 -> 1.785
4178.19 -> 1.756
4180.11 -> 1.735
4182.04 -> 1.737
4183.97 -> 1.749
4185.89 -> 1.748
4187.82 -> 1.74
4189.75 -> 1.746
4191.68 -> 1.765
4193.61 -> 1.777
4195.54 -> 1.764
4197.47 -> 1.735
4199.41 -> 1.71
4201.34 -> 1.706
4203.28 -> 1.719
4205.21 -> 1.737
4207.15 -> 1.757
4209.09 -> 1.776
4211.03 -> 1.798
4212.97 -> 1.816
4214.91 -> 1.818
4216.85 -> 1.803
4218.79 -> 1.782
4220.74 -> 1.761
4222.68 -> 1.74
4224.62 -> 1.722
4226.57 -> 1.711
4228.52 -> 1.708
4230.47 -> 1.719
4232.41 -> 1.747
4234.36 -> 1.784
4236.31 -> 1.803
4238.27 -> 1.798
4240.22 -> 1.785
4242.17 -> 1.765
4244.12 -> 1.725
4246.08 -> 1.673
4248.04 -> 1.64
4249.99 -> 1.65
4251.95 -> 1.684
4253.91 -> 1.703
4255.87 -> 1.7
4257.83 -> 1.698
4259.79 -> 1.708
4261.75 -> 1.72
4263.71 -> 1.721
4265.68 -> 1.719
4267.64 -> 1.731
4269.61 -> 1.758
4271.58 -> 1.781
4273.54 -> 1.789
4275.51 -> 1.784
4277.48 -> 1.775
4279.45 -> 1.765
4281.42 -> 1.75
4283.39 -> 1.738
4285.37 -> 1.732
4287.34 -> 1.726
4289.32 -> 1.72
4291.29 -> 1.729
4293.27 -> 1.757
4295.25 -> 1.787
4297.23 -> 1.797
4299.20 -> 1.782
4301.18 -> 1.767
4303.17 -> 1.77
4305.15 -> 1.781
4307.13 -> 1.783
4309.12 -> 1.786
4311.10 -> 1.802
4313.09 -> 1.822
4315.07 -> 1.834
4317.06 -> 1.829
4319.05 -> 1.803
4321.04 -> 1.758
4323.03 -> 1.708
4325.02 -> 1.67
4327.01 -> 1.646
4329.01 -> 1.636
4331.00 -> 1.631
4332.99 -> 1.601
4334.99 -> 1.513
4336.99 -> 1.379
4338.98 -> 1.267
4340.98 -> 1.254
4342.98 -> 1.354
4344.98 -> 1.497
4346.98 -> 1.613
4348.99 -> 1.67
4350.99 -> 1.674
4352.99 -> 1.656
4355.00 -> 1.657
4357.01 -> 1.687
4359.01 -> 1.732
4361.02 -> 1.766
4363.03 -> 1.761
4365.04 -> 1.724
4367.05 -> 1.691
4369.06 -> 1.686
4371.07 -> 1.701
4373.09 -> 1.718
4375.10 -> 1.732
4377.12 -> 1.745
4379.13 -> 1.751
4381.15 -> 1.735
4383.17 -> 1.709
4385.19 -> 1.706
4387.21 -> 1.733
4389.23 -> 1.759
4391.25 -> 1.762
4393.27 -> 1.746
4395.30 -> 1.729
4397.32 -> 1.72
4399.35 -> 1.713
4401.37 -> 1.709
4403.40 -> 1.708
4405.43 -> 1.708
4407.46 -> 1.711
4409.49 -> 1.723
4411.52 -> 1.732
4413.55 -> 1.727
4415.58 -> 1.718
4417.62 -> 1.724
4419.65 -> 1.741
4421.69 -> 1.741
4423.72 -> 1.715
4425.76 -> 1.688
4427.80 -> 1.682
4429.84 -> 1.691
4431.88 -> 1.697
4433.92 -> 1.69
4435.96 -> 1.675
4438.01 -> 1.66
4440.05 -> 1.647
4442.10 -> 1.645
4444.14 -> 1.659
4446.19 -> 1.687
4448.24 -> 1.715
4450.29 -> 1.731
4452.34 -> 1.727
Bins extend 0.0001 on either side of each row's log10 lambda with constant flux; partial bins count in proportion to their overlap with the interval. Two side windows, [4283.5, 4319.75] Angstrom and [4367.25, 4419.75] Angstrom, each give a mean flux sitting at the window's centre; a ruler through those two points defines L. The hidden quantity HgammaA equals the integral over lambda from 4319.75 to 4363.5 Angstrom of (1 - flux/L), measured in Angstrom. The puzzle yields 3.9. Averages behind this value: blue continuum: 1.78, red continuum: 1.72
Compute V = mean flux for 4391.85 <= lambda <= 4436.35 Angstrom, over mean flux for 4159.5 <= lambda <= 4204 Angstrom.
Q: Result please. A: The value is 1.0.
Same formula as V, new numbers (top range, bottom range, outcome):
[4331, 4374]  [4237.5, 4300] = 0.92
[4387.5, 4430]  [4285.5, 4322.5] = 0.97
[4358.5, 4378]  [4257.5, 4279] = 0.99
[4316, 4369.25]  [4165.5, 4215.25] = 0.92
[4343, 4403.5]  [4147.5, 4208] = 0.96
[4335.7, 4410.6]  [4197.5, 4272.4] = 0.96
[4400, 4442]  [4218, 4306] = 0.98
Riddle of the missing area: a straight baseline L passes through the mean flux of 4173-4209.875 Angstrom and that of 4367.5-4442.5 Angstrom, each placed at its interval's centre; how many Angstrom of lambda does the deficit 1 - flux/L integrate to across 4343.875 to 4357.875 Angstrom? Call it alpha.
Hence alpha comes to 0.7 Angstrom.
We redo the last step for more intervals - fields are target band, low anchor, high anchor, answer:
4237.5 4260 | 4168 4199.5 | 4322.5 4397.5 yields 0.1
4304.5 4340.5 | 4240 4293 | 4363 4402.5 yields 1.1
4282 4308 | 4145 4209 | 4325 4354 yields -2.6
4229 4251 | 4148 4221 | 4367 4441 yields 0.3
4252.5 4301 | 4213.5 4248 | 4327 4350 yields -3.0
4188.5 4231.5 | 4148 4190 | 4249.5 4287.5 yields 0.2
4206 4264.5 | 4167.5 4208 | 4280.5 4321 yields 0.7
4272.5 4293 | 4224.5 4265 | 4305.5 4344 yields -0.8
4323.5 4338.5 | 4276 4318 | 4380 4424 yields 1.6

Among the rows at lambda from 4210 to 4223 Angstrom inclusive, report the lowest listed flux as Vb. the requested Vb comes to 1.74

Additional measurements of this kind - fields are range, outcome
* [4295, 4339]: 1.267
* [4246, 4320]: 1.64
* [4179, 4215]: 1.706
